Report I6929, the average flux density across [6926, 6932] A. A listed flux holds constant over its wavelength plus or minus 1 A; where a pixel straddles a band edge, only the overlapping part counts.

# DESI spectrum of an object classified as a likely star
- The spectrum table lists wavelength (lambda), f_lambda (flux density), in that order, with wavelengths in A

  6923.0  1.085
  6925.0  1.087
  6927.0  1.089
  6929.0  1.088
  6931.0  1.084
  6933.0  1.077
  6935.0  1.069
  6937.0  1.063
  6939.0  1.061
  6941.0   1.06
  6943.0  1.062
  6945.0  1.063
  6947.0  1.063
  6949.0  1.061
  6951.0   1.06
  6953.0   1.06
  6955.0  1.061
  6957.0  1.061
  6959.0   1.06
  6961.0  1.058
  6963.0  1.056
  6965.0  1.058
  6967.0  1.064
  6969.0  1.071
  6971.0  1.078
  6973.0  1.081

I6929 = 1.09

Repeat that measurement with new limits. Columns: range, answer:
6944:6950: 1.06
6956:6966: 1.06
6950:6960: 1.06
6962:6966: 1.06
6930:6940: 1.07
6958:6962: 1.06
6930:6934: 1.08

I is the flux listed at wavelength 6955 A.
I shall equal 1.061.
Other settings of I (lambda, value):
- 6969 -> 1.071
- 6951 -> 1.06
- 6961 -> 1.058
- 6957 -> 1.061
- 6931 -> 1.084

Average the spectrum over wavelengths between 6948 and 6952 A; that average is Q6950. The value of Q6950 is 1.06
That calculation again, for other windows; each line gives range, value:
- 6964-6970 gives 1.06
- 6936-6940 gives 1.06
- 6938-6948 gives 1.06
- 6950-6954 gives 1.06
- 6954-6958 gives 1.06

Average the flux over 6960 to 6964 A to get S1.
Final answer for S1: 1.06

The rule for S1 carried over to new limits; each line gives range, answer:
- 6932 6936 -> 1.07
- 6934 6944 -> 1.06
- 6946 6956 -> 1.06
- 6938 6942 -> 1.06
